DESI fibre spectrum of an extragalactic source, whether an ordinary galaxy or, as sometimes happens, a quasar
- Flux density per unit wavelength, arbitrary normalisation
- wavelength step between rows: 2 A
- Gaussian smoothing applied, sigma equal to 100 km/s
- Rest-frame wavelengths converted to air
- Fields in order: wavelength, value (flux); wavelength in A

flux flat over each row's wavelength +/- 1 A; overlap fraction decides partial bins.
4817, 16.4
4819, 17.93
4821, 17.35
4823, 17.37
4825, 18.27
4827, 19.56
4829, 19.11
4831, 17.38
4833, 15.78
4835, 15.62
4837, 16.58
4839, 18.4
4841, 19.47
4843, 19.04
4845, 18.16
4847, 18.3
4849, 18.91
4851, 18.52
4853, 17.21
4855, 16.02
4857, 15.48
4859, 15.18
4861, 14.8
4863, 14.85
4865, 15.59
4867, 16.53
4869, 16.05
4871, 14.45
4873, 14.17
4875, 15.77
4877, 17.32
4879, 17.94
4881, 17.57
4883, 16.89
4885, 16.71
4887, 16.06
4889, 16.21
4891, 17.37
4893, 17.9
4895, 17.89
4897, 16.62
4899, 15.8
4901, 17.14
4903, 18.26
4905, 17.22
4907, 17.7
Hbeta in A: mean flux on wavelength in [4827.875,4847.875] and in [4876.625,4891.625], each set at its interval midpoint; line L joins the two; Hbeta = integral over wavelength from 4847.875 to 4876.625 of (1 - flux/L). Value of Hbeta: 2.3 A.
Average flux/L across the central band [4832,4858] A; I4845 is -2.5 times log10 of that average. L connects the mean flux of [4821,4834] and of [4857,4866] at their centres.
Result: -0.07 mag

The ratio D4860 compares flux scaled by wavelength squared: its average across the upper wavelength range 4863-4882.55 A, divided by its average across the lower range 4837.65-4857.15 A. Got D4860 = 0.9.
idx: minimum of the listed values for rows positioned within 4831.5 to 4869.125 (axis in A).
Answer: 14.8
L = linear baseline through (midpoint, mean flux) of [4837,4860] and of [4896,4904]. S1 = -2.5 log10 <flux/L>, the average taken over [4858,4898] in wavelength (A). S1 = 0.06 mag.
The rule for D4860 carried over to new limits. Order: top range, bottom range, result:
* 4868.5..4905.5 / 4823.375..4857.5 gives 0.96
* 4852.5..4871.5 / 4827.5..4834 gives 0.90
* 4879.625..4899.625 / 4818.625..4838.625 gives 0.99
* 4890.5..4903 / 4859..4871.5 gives 1.13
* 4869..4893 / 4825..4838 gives 0.96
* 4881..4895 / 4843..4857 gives 0.97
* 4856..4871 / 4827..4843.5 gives 0.88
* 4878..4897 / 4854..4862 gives 1.13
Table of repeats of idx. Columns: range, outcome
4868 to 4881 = 14.17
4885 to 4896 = 16.06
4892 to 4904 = 15.8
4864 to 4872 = 14.45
